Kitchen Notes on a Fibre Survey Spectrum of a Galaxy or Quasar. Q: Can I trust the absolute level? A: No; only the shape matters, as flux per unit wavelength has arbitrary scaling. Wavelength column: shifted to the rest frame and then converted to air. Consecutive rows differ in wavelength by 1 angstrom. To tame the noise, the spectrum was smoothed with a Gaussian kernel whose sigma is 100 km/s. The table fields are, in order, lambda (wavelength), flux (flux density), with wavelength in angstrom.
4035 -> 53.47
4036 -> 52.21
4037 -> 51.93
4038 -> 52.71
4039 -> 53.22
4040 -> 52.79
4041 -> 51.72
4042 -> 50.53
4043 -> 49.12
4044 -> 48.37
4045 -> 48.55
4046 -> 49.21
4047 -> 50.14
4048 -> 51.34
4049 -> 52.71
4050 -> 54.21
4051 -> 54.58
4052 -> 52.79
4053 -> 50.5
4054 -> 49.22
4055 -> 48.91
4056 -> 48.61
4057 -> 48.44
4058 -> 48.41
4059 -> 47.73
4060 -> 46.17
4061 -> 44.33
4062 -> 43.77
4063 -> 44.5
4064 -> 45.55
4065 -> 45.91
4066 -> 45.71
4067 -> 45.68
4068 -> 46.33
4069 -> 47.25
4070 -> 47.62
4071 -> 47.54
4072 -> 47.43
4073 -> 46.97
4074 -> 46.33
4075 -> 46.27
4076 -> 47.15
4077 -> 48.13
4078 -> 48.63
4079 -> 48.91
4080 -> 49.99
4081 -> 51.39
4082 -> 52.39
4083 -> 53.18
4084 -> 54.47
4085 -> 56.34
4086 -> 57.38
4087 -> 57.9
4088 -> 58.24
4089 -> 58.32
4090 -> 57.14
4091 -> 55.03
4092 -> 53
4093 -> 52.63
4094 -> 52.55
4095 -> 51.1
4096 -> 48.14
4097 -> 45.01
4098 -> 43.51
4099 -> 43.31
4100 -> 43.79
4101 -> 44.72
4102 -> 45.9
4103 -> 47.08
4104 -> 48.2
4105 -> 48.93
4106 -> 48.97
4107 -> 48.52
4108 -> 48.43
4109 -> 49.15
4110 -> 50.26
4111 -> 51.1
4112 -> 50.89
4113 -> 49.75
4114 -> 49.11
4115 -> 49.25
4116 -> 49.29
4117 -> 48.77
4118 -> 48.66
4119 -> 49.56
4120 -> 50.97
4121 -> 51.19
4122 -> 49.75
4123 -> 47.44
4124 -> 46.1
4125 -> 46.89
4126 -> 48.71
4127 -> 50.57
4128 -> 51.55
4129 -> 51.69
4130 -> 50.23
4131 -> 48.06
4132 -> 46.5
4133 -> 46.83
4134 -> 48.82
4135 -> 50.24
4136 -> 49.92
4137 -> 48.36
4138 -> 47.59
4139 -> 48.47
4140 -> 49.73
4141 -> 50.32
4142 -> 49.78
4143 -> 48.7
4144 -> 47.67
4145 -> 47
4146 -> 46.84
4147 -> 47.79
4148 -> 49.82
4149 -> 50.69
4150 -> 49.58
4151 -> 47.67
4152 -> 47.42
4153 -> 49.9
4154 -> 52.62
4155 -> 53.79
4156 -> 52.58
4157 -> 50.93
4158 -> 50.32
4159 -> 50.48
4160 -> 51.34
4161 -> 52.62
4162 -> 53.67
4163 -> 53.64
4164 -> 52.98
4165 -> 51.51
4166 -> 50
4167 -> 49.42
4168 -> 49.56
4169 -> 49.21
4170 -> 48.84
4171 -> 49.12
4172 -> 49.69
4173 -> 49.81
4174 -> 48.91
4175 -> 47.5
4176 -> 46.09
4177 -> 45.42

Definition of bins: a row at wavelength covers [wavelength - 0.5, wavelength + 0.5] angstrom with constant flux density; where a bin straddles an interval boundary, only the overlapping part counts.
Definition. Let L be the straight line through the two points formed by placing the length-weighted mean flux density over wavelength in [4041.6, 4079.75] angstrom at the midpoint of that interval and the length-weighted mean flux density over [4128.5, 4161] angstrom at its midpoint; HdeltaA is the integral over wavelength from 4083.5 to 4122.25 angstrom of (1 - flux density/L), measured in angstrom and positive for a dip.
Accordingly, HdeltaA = -1.2 angstrom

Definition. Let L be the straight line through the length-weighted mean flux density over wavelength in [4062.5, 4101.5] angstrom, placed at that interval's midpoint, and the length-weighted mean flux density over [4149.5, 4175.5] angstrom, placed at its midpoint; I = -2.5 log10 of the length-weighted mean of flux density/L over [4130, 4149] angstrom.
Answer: 0.04 mag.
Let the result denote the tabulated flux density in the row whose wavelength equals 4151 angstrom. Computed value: 47.67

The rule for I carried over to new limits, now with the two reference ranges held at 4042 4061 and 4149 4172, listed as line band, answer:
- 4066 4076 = 0.07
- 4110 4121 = 0.01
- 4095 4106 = 0.09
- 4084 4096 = -0.10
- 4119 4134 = 0.03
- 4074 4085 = 0.00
